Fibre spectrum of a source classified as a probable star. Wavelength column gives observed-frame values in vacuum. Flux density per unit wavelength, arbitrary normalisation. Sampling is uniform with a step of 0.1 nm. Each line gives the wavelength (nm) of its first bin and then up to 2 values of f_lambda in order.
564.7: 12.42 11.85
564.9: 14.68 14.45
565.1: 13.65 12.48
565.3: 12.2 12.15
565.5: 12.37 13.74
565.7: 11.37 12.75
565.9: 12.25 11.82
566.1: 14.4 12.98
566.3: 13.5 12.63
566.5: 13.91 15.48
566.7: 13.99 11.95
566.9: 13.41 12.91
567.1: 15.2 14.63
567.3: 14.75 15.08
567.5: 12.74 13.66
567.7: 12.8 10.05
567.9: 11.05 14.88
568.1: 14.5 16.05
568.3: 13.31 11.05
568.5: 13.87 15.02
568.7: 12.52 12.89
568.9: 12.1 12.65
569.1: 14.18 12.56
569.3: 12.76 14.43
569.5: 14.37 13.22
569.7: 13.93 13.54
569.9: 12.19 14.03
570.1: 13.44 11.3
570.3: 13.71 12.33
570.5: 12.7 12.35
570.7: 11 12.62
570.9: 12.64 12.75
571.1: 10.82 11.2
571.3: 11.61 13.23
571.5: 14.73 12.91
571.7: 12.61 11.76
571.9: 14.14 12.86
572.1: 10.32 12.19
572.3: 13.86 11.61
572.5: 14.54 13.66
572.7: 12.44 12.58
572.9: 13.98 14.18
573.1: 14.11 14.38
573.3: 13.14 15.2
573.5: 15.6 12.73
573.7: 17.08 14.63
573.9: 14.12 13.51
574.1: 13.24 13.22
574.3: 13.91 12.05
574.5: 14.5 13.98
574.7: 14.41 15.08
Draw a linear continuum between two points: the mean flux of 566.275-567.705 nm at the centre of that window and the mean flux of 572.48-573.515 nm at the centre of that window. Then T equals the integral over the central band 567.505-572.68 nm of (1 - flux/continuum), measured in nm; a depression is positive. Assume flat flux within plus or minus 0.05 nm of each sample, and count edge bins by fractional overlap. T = 0.357 nm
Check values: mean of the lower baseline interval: 13.8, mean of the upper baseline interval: 13.9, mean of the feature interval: 12.9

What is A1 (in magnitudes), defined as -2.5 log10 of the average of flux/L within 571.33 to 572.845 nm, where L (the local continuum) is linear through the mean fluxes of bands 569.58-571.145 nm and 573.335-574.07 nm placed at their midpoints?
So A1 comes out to 0.06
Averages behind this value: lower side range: 12.7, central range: 12.9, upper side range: 14.6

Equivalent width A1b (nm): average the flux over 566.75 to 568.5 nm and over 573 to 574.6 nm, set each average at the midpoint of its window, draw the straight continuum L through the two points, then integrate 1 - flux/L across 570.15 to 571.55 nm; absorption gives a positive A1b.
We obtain 0.144 nm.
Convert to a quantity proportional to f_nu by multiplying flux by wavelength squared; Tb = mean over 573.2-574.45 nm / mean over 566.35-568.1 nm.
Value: 1.1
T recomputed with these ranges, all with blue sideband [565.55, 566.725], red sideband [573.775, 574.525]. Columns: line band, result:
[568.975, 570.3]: 0.01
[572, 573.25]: 0.03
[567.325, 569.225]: 0.01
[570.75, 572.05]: 0.08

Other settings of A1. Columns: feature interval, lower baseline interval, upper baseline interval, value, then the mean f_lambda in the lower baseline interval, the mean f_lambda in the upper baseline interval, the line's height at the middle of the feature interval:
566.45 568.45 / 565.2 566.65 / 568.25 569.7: -0.04 mag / 13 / 13.2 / 13.1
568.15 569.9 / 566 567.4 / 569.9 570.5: -0.02 mag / 13.8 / 12.9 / 13.2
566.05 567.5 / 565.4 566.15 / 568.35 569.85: -0.09 mag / 12.6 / 13.3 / 12.8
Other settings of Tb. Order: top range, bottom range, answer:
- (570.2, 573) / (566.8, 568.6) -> 0.95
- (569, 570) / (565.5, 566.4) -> 1.06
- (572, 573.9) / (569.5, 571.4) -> 1.10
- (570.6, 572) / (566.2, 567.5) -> 0.91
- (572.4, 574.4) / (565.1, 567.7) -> 1.07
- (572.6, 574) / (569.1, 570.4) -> 1.08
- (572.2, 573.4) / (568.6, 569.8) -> 1.03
